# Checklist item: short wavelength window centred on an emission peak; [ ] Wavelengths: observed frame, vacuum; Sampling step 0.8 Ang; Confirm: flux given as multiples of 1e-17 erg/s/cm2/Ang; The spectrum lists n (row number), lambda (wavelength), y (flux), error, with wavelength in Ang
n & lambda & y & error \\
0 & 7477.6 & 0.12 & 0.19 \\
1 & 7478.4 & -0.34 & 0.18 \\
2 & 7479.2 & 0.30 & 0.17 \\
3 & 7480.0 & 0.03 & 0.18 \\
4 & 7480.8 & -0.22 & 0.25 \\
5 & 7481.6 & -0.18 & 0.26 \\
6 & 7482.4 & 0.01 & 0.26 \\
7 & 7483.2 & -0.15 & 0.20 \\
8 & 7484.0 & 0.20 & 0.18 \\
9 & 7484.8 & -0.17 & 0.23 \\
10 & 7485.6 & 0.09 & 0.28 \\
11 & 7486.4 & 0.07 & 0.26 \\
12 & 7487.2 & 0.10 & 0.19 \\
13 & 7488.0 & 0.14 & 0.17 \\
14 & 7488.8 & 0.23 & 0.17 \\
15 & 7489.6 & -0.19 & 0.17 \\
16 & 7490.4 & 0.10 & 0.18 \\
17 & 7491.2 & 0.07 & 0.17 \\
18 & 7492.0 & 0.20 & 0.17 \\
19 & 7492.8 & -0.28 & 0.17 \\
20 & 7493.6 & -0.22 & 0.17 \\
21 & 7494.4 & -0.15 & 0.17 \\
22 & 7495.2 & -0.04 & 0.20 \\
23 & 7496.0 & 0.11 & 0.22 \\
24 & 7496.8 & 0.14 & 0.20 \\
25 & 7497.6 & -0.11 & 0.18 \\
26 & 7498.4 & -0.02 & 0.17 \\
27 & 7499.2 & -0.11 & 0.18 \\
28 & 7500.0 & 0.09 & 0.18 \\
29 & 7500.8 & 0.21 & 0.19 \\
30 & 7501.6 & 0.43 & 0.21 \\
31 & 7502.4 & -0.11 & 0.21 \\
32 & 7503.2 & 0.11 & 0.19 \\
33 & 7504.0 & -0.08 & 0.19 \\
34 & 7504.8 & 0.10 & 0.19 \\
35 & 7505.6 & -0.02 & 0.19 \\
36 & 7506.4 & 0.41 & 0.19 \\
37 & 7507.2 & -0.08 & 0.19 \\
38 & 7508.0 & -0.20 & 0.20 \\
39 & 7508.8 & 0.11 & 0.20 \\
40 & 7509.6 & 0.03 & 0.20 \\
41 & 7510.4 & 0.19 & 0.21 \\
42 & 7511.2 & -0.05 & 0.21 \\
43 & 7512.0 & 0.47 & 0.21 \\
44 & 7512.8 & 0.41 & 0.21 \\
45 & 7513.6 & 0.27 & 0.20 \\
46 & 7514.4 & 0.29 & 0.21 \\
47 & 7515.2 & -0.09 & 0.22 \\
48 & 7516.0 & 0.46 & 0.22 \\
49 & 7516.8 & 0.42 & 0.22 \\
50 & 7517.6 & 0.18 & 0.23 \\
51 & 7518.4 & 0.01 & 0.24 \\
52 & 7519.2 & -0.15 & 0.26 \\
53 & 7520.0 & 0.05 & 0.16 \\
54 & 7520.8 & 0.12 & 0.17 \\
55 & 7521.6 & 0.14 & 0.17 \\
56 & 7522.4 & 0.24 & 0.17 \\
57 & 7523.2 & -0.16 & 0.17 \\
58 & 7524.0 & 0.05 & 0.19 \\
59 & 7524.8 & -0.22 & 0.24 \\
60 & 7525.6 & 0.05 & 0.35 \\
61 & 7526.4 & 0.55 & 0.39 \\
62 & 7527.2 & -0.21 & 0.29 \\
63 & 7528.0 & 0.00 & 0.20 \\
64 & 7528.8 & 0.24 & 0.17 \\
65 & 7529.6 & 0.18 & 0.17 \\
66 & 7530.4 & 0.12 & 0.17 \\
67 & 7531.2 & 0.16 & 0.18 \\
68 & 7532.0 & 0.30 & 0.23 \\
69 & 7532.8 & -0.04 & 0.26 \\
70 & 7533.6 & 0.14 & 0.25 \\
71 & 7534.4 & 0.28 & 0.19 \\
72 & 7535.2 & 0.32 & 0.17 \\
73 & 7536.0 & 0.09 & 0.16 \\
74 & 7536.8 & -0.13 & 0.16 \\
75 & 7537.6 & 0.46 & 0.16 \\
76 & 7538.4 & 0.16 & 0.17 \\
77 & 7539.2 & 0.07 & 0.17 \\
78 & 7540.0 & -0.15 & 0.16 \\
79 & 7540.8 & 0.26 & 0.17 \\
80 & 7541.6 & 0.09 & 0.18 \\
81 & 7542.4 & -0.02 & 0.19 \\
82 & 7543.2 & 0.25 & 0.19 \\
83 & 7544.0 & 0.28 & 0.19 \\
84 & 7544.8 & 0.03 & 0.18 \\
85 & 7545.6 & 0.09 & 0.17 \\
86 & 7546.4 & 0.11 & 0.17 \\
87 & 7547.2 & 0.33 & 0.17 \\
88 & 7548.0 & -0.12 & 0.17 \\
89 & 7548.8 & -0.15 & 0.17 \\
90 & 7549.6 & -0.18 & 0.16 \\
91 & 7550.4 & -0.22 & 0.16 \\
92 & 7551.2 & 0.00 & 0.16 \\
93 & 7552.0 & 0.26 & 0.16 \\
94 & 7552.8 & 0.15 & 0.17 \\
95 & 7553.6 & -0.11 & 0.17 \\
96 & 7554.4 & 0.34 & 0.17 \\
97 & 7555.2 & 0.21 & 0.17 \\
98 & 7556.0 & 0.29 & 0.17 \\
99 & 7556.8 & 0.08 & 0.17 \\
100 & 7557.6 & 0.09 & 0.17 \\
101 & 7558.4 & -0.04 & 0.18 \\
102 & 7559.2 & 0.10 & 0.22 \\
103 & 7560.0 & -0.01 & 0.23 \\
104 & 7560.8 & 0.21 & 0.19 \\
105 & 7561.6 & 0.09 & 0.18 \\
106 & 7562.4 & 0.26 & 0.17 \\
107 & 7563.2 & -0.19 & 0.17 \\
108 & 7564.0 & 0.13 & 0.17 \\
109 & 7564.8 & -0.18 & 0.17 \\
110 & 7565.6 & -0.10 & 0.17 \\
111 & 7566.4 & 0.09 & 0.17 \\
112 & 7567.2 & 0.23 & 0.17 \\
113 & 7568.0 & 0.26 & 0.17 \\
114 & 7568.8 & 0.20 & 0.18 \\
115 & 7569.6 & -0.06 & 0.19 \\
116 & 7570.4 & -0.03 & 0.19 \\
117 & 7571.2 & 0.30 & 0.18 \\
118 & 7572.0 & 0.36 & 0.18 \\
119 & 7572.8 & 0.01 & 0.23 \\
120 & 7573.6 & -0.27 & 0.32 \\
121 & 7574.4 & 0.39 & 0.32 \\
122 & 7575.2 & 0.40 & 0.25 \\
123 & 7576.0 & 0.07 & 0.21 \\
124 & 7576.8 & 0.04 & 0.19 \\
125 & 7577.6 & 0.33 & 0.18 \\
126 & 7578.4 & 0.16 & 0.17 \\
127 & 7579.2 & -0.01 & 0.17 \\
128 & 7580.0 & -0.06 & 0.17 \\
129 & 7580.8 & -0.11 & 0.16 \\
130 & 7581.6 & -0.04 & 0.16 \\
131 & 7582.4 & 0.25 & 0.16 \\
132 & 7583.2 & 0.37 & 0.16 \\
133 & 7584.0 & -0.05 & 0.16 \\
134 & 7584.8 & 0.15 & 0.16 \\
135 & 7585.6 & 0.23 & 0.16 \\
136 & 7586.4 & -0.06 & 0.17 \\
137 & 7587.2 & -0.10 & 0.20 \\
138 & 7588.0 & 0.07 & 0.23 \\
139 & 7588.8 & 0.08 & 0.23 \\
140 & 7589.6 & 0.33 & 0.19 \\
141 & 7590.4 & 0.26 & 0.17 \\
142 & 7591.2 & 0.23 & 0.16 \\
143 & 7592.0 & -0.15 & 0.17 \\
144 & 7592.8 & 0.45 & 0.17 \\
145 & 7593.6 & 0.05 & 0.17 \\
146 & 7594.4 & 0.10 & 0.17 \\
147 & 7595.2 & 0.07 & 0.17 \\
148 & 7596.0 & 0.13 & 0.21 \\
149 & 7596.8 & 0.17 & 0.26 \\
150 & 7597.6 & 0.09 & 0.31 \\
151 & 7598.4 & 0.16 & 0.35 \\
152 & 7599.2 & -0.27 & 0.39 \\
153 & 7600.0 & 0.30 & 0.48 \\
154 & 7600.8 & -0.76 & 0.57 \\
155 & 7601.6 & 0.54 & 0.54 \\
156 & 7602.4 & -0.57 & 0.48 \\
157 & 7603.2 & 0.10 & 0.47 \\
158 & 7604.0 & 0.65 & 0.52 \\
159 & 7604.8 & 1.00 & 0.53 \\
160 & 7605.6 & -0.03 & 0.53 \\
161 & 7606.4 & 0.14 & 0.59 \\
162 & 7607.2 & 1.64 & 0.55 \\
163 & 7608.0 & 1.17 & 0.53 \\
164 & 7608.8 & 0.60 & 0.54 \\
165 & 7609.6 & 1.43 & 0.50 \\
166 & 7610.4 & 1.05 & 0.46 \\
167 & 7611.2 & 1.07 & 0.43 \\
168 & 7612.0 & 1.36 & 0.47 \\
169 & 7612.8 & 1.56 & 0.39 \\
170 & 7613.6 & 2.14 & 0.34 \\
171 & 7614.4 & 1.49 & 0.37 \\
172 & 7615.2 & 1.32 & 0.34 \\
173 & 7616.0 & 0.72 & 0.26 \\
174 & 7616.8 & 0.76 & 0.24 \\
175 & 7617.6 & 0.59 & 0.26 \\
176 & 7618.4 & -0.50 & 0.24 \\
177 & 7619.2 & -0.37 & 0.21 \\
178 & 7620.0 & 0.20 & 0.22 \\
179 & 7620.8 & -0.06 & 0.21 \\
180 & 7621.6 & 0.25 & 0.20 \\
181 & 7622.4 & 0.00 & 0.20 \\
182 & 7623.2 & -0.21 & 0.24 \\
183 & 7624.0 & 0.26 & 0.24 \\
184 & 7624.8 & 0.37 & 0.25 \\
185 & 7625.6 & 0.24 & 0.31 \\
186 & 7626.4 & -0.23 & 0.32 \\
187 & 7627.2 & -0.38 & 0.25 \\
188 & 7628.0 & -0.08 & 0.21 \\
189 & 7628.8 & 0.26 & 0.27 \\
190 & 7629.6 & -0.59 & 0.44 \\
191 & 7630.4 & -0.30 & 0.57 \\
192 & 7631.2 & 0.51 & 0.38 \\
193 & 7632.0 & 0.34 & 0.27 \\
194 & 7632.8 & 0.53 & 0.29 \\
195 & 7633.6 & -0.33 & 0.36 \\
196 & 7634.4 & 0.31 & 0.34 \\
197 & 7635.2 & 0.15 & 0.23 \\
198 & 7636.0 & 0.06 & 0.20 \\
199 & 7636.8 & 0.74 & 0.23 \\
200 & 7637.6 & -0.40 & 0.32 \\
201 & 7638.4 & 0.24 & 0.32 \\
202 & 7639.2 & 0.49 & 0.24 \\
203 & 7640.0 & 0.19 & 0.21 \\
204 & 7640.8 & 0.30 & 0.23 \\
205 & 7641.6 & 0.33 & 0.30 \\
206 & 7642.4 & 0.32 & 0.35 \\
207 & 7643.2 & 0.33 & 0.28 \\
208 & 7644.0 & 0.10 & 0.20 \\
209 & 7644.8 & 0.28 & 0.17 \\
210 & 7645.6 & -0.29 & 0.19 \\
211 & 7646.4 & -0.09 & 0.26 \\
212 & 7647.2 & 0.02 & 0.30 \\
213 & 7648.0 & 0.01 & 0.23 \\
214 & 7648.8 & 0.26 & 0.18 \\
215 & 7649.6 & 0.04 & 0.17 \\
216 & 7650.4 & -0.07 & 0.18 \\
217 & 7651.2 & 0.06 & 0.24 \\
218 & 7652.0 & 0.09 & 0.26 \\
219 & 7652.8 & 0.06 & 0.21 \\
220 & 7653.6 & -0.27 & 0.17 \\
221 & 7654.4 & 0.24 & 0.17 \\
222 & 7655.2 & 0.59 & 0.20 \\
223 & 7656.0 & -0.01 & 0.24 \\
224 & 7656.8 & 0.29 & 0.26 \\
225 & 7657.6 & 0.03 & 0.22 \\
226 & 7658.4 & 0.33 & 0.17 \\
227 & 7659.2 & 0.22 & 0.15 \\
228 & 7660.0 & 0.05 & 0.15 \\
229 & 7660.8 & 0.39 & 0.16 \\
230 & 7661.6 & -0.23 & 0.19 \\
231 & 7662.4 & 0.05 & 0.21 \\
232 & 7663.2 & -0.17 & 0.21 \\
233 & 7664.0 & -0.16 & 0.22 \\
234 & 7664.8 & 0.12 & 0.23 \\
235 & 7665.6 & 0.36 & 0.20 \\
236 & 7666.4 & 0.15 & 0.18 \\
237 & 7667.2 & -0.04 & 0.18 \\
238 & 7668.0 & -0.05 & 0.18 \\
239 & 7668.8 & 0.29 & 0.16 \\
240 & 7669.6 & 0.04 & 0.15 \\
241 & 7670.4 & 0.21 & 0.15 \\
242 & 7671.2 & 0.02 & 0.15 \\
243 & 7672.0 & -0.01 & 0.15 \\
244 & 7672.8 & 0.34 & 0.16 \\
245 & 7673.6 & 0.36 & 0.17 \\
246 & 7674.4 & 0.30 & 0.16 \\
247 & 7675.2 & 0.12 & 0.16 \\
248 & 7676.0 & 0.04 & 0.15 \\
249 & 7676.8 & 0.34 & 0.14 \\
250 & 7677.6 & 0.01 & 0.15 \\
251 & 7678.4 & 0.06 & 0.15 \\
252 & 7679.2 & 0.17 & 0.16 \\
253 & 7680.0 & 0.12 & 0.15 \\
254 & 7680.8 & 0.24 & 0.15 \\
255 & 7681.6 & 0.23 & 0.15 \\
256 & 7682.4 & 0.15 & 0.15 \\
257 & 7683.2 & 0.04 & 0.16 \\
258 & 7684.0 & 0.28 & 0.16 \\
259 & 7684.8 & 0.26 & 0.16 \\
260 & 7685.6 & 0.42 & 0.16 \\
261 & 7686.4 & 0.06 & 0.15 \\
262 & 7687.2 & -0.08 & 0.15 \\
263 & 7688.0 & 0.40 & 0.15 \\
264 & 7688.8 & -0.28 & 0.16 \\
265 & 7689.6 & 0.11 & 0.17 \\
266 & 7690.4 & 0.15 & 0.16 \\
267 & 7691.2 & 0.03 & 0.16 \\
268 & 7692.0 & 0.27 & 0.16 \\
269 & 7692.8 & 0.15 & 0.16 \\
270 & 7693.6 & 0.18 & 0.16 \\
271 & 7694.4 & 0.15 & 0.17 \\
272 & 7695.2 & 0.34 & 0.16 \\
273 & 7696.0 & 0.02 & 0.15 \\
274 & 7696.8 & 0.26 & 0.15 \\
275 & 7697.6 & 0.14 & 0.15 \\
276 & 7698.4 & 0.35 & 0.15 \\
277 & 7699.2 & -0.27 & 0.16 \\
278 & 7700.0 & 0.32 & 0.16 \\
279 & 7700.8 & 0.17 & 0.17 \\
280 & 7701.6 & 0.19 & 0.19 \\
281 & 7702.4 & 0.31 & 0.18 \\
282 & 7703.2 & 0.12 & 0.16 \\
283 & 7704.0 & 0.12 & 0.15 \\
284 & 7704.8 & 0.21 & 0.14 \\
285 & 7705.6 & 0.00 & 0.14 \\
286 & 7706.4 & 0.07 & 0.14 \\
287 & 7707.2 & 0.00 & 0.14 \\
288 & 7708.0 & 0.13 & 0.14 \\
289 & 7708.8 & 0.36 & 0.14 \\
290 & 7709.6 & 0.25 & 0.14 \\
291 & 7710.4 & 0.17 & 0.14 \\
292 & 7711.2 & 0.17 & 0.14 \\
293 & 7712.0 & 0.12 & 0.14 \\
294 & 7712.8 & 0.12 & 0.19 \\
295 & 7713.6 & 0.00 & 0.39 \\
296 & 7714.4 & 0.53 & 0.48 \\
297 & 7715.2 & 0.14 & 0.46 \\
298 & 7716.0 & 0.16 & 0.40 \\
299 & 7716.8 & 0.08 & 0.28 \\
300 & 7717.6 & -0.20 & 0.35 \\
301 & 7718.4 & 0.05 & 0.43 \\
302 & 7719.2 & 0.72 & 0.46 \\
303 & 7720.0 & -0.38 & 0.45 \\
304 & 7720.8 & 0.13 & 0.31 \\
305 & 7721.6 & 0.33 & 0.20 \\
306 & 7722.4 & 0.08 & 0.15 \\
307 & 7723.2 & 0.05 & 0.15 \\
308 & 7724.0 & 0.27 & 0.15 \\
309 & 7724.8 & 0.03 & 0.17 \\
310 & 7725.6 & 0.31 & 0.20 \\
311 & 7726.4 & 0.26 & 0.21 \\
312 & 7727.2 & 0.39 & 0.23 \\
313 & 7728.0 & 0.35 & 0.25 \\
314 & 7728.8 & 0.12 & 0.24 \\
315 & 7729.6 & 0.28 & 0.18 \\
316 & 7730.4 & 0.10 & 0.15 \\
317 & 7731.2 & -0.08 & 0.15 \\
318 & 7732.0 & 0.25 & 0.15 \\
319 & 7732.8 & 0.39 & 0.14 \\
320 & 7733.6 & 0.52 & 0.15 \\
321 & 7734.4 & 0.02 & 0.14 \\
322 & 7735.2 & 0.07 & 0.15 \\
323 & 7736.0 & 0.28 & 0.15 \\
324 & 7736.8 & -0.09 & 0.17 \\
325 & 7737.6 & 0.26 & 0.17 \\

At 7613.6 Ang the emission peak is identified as [O II] 3727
